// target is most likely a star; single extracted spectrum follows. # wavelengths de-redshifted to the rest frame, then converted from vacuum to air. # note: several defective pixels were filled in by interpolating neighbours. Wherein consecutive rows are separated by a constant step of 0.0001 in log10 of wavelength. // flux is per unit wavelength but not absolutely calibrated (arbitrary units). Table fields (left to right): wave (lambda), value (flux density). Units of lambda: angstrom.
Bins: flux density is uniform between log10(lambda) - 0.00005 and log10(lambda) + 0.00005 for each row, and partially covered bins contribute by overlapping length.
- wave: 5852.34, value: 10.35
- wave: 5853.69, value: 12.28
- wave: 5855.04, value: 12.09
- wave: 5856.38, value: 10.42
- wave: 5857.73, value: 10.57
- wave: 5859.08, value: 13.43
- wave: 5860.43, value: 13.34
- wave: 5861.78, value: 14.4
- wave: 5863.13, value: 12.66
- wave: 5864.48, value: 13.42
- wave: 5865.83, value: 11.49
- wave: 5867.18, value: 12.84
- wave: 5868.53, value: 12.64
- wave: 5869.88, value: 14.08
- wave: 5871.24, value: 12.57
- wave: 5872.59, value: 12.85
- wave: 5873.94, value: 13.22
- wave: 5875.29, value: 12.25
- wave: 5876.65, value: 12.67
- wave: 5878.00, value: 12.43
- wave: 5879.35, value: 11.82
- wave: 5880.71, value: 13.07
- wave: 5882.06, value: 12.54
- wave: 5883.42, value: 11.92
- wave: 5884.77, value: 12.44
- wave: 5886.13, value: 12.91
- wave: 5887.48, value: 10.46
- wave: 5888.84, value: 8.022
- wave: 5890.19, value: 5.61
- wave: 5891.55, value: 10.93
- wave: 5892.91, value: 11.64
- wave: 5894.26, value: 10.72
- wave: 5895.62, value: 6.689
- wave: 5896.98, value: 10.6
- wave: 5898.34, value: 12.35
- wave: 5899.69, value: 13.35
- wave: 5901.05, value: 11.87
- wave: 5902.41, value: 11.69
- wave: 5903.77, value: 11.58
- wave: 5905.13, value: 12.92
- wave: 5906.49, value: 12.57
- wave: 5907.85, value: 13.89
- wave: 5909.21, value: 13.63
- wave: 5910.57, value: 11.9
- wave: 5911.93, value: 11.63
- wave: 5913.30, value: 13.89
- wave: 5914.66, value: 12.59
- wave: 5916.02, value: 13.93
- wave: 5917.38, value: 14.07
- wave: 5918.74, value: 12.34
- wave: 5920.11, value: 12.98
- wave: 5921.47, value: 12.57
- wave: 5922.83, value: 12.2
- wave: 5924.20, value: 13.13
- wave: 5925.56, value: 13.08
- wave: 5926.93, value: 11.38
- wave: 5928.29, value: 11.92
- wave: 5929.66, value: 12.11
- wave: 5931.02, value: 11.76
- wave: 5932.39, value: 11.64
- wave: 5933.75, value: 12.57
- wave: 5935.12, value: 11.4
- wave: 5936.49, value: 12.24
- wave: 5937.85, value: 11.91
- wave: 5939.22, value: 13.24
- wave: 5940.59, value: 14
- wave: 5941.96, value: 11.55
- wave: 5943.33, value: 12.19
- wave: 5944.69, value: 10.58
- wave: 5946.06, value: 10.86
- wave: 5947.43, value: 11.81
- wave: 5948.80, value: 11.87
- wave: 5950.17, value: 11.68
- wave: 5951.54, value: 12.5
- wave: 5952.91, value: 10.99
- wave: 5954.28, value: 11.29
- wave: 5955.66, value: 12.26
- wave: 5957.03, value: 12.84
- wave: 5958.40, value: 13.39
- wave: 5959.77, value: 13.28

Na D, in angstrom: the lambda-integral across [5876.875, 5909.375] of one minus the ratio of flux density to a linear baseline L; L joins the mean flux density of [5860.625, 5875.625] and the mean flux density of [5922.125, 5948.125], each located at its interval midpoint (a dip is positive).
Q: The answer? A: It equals 3.0 angstrom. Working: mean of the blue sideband 13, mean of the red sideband 12.1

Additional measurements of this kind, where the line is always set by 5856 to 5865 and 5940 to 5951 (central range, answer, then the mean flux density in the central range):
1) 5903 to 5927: -1.4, 12.8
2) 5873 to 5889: 0.4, 12.1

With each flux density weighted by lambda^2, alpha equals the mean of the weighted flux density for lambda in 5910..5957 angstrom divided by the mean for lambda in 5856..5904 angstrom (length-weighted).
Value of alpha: 1.05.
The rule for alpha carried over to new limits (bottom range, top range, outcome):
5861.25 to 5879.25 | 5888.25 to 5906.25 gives 0.84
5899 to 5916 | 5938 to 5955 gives 0.95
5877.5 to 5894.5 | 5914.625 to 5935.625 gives 1.14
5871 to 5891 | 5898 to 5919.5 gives 1.11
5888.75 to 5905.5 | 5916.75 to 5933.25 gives 1.18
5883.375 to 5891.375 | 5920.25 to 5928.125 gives 1.25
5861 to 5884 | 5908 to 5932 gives 1.01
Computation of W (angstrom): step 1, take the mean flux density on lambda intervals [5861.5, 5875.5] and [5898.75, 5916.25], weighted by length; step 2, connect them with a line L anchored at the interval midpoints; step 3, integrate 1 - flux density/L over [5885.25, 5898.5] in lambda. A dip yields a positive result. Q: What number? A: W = 3.0 angstrom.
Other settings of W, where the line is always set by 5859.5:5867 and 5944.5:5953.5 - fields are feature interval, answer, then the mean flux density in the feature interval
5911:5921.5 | -0.8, 13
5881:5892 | 1.7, 10.7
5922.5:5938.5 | -0.3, 12.1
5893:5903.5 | 1.1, 11.1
